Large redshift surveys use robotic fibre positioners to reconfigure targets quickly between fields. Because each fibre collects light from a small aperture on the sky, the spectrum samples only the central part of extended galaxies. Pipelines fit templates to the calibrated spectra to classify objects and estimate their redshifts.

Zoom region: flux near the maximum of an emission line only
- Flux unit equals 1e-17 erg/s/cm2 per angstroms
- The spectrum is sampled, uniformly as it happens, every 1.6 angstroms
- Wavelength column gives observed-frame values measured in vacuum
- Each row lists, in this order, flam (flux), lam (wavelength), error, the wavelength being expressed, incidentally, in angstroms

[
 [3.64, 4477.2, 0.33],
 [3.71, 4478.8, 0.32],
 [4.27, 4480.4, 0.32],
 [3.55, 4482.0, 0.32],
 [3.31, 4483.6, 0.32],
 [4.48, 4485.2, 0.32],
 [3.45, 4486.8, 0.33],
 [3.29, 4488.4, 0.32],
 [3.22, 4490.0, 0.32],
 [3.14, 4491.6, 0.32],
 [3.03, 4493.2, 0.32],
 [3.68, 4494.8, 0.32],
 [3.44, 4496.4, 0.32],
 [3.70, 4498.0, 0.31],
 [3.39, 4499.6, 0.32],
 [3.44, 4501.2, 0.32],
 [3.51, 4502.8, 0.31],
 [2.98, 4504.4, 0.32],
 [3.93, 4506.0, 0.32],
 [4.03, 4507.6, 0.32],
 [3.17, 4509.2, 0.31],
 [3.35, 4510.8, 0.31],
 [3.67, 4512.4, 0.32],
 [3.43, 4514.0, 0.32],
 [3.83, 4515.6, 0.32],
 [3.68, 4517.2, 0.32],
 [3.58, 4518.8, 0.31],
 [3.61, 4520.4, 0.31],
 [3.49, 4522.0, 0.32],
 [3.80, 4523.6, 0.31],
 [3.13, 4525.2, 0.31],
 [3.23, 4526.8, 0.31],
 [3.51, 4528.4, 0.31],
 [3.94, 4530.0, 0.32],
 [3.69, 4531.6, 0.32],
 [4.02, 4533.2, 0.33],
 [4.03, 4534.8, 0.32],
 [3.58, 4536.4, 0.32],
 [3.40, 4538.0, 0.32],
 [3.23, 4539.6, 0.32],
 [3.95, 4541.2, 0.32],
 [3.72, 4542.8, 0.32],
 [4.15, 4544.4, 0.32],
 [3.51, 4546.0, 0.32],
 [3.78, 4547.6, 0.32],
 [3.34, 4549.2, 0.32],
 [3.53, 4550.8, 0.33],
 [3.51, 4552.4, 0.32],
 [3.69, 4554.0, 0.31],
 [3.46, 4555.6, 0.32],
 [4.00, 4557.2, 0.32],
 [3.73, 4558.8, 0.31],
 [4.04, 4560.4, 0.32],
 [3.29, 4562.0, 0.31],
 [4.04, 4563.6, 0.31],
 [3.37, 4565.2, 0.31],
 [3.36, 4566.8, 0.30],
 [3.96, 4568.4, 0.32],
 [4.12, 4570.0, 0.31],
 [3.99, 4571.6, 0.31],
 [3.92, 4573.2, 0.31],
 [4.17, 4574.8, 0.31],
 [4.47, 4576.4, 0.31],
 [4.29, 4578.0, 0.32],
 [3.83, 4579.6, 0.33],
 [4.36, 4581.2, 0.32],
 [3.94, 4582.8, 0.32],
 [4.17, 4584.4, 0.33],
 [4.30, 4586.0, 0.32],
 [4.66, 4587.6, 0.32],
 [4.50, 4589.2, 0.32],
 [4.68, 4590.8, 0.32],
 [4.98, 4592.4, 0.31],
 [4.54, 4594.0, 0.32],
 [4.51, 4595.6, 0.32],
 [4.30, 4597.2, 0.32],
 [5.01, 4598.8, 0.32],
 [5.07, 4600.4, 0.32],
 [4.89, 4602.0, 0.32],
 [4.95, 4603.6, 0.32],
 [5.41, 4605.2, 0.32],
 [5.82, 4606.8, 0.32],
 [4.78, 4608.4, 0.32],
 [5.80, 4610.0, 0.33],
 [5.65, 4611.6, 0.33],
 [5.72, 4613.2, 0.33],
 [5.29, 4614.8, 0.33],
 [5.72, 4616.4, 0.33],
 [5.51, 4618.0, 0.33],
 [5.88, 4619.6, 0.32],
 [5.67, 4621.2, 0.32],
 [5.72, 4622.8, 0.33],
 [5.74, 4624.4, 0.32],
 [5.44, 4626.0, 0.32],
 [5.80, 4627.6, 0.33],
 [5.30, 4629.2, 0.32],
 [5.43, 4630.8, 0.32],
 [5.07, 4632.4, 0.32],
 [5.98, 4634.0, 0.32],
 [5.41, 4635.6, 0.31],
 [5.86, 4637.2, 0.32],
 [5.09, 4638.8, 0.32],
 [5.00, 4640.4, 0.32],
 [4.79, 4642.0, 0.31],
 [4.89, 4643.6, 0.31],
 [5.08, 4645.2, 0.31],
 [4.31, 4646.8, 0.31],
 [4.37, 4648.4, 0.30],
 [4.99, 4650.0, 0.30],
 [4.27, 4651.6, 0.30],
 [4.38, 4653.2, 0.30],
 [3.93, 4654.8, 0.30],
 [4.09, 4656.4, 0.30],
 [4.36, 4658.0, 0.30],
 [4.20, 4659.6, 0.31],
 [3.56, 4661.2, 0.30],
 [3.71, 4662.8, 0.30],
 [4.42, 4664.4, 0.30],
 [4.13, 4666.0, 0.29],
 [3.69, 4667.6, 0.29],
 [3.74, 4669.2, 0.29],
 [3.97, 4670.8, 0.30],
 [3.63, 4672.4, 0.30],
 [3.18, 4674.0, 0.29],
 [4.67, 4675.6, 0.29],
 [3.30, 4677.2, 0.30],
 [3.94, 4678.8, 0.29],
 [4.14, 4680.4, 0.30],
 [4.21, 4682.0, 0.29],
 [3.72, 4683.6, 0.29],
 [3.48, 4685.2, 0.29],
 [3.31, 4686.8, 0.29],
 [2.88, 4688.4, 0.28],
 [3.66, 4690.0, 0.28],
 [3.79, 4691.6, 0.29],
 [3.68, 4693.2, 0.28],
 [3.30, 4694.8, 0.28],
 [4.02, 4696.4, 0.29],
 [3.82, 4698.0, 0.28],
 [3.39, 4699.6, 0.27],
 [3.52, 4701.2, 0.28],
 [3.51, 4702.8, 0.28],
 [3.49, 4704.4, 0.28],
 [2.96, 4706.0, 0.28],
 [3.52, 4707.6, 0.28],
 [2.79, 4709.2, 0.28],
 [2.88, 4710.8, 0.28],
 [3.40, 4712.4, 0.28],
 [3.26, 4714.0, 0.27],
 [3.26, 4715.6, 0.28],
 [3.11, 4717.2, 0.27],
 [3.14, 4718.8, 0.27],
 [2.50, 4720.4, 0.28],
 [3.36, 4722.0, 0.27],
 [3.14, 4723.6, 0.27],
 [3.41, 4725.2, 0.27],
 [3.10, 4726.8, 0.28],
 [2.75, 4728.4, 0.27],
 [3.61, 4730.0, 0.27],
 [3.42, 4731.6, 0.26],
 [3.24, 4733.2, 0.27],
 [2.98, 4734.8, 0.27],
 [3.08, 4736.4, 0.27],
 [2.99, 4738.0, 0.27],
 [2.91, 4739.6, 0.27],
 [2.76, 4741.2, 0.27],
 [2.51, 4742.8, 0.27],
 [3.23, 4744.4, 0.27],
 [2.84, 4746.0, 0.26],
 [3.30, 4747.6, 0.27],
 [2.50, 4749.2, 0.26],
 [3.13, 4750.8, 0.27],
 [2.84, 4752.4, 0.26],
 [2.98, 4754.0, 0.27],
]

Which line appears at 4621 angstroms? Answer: Mg II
